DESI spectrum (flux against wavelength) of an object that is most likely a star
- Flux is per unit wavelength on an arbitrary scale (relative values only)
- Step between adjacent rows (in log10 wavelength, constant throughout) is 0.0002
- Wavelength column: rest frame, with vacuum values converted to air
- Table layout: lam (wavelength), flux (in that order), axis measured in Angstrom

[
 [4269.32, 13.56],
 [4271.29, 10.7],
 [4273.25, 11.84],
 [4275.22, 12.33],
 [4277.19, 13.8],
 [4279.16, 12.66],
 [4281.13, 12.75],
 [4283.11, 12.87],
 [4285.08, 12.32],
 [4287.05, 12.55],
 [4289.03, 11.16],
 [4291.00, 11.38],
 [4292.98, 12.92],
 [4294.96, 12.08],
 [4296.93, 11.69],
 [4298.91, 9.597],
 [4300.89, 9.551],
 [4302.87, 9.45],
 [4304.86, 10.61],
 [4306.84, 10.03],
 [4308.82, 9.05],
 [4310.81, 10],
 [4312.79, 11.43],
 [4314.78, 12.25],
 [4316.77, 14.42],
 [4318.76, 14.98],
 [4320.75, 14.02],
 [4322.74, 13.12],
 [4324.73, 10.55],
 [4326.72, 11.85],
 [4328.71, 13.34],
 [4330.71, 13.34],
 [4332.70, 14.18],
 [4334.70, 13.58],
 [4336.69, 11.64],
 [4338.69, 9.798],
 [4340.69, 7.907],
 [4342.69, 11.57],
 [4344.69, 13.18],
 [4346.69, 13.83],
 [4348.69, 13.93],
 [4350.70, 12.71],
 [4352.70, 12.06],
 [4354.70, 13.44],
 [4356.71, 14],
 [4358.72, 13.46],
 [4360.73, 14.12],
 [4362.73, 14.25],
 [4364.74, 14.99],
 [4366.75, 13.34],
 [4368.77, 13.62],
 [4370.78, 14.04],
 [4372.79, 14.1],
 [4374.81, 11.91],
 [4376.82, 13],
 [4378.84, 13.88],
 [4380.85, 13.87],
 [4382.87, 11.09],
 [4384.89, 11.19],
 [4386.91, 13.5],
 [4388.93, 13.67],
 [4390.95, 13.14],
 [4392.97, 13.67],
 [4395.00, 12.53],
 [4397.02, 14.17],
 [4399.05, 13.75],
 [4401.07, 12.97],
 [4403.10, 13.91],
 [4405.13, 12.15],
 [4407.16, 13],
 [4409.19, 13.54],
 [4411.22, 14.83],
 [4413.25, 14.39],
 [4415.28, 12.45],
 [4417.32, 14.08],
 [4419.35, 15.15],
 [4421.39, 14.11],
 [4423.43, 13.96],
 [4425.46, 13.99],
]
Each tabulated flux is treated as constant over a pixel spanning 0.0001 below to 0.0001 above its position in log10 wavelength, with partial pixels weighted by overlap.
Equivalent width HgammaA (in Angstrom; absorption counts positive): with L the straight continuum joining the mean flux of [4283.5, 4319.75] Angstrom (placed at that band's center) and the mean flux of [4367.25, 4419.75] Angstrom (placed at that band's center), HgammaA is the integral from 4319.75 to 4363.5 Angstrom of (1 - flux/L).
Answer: -1.6 Angstrom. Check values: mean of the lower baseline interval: 11.4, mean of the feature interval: 12.7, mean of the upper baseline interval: 13.3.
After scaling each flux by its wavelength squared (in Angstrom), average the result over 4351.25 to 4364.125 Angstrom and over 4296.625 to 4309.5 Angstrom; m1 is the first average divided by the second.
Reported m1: 1.4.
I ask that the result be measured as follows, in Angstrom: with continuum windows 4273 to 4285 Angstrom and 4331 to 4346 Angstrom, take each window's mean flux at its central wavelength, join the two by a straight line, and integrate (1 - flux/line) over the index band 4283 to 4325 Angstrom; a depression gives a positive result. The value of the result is 2.4 Angstrom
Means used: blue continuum 12.7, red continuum 11.8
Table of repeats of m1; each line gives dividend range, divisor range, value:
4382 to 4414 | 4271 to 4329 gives 1.17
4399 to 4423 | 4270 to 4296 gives 1.18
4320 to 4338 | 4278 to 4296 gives 1.06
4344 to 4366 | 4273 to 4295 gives 1.14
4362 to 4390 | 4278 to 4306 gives 1.20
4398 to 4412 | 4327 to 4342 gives 1.16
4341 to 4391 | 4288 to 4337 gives 1.14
